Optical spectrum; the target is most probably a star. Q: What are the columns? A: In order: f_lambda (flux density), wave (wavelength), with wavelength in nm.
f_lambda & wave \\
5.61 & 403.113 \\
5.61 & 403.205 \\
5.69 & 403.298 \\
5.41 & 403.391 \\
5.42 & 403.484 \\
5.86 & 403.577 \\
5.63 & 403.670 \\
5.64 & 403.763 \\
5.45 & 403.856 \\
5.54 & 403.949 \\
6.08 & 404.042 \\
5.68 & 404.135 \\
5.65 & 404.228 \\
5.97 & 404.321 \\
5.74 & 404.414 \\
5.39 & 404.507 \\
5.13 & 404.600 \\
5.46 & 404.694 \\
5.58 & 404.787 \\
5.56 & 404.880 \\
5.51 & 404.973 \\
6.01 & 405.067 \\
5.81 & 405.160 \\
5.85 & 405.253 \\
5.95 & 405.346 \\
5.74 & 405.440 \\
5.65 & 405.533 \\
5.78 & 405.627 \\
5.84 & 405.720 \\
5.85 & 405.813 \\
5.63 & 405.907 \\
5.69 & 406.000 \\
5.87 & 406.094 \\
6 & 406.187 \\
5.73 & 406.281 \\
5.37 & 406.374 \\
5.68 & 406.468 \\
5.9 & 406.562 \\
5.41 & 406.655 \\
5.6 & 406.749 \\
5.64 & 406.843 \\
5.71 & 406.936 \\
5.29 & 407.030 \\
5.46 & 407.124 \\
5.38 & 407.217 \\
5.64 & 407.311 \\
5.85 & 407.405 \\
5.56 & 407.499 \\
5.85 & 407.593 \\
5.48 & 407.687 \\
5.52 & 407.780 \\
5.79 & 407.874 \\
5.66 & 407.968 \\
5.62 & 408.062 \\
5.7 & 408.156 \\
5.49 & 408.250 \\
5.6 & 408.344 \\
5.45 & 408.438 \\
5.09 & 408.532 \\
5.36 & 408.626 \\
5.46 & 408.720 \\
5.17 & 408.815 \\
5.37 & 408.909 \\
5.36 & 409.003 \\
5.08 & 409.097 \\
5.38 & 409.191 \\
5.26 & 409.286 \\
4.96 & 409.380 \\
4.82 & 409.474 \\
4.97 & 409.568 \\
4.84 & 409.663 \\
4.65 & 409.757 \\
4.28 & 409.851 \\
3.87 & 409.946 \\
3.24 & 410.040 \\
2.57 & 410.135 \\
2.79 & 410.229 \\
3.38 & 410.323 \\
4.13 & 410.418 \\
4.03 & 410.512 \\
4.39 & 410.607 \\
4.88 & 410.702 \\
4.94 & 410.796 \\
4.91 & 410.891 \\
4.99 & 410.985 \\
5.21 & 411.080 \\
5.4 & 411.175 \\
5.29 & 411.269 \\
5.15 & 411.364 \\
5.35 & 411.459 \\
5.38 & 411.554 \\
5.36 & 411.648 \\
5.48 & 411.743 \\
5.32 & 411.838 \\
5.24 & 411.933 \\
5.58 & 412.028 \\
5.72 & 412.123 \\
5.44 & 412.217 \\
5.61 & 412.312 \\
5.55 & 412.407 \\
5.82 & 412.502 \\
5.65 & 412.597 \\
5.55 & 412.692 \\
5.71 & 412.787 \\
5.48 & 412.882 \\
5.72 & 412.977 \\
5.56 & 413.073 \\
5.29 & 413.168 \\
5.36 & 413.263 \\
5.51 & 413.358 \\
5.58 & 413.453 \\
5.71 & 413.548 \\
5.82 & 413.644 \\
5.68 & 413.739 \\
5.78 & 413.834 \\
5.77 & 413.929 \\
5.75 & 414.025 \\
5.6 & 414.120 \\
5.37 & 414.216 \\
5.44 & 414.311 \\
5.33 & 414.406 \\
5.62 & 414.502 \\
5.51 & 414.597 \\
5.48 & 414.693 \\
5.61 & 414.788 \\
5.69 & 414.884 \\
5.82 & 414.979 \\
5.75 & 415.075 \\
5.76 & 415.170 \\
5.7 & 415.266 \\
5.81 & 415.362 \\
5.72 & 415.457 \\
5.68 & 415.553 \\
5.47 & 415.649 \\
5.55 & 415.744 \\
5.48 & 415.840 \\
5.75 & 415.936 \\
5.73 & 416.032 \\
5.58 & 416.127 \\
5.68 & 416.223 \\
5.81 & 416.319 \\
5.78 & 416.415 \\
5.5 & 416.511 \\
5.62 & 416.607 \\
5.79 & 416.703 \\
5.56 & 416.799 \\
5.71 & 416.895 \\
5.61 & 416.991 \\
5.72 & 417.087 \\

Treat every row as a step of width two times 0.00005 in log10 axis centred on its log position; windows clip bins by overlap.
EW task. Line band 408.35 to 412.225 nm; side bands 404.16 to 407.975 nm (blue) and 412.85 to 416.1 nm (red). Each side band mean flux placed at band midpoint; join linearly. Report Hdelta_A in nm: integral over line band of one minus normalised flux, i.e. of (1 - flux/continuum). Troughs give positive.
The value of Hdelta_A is 0.53 nm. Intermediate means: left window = 5.66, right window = 5.61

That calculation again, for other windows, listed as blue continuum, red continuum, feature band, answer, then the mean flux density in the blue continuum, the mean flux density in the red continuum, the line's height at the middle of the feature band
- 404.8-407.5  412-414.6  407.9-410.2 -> 0.28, 5.69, 5.59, 5.65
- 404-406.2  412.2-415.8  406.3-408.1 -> 0.03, 5.72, 5.61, 5.7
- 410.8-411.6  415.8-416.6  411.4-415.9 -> -0.13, 5.19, 5.66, 5.42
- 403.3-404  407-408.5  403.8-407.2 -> -0.06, 5.57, 5.58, 5.58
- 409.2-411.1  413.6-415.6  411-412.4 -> -0.17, 4.36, 5.65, 4.81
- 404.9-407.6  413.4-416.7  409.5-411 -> 0.40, 5.69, 5.65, 5.67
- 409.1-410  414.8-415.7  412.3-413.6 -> -0.06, 4.78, 5.71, 5.33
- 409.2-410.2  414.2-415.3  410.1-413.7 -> -0.17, 4.36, 5.6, 4.9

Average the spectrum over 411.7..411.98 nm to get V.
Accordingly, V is 5.34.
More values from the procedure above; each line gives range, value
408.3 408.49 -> 5.51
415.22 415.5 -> 5.75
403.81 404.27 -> 5.68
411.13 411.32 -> 5.35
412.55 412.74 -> 5.6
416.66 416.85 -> 5.67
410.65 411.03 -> 4.93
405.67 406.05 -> 5.76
